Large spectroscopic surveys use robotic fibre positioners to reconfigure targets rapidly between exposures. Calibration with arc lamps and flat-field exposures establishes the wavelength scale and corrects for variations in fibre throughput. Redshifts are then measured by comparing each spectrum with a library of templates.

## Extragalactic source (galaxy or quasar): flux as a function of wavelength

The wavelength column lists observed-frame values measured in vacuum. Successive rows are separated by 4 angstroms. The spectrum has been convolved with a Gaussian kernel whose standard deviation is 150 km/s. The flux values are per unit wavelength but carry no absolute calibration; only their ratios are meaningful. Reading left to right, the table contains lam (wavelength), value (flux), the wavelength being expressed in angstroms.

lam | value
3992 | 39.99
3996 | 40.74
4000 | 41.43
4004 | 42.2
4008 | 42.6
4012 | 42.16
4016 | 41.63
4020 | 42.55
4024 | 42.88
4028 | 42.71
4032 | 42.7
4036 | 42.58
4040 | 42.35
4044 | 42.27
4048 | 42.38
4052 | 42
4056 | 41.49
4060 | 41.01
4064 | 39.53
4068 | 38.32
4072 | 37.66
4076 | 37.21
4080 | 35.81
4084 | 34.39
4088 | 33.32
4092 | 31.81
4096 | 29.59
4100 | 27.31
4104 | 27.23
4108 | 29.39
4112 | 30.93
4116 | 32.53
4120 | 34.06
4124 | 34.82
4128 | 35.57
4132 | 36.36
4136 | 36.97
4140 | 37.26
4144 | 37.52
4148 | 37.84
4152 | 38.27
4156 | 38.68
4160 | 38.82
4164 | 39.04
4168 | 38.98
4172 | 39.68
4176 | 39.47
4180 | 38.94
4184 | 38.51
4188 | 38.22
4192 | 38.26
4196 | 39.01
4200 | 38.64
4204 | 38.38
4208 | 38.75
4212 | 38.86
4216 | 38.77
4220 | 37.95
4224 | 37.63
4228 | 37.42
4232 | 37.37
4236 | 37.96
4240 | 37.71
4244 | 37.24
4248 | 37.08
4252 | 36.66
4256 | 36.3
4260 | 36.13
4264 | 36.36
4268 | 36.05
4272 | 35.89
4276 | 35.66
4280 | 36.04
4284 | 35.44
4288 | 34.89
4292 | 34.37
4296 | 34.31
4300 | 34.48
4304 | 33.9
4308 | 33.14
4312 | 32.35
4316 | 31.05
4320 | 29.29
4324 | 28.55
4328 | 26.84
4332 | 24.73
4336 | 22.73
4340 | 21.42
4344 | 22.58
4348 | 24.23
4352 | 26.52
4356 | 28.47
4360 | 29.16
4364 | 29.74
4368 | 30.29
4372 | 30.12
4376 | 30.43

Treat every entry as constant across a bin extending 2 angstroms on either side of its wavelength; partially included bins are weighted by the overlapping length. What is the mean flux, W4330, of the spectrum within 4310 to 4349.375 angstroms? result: 26.4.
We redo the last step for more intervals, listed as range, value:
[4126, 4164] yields 37.6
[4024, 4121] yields 36.8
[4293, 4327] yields 32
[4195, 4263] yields 37.7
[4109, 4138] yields 34.3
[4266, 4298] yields 35.3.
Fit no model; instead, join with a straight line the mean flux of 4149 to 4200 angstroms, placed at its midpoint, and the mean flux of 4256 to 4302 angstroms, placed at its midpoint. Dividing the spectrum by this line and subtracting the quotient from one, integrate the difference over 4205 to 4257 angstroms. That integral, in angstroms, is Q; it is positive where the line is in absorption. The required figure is -1.0 angstroms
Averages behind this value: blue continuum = 38.8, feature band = 37.7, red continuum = 35.5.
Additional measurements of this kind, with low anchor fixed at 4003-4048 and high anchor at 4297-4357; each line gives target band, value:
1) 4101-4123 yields 4.28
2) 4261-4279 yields -3.03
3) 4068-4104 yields 5.71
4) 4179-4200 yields -2.39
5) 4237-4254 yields -2.78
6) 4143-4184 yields -3.30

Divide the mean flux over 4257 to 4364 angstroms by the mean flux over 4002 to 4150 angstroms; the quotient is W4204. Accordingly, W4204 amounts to 0.8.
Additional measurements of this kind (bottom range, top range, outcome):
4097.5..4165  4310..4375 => 0.79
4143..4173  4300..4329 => 0.81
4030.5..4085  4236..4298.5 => 0.90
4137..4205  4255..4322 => 0.89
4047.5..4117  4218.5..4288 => 1.05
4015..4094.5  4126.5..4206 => 0.96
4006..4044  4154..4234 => 0.91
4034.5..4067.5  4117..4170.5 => 0.90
